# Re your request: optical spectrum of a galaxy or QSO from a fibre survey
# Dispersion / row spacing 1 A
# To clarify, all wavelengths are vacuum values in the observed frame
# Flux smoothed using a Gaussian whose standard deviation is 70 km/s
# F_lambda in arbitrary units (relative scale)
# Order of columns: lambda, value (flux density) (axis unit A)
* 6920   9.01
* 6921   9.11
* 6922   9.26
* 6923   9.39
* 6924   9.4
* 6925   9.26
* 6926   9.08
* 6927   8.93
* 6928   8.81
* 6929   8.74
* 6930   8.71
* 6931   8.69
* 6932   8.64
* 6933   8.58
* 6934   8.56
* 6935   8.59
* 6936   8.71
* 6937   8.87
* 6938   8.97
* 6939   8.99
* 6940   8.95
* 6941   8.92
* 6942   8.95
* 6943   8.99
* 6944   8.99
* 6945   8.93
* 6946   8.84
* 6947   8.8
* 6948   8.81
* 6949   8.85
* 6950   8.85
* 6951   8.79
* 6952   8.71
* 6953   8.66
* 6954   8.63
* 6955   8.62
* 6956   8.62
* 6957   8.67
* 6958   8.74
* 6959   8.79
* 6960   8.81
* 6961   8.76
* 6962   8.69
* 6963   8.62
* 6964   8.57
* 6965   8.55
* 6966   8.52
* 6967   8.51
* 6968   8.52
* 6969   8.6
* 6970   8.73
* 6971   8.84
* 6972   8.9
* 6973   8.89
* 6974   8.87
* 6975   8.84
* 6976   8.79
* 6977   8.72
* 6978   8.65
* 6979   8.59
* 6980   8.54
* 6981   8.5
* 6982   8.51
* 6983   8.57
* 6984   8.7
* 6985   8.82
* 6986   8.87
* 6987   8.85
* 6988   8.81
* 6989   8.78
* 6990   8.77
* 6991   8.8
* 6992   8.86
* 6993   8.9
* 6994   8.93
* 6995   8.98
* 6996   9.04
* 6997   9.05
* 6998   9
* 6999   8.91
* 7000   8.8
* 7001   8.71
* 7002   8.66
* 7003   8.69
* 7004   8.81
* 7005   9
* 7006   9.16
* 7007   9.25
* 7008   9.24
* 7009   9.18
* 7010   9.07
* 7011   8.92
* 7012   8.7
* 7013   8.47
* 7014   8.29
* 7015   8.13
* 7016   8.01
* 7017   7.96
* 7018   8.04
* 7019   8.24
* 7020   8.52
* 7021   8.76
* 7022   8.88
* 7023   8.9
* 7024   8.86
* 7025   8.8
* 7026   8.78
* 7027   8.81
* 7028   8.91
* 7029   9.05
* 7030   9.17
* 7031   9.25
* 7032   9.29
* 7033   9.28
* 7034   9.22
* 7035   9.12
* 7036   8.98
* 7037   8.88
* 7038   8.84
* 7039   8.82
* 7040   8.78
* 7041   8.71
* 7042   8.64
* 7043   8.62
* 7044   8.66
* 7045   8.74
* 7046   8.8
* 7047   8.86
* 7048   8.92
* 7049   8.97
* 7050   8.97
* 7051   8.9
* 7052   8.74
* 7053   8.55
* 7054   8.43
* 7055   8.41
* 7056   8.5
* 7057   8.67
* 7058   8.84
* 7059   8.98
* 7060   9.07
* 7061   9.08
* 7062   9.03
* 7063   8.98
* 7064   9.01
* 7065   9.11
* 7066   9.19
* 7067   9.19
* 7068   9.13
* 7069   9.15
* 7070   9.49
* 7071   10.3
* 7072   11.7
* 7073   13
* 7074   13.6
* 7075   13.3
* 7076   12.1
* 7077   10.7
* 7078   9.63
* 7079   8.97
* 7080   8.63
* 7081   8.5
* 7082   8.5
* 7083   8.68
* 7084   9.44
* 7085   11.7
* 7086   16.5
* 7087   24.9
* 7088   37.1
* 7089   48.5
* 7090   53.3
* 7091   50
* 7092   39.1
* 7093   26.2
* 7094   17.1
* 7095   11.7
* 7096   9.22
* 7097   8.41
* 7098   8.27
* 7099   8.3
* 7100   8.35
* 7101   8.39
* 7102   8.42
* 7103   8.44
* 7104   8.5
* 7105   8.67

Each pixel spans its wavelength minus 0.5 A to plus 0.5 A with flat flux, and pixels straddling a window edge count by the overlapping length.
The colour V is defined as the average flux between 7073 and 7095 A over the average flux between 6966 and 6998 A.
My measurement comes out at 2.3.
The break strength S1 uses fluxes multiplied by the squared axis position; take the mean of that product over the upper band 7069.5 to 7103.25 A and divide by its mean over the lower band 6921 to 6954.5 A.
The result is 1.94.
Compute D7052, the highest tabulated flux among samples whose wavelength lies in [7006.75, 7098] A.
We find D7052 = 53.3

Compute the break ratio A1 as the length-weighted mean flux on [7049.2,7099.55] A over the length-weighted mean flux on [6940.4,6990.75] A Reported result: 1.6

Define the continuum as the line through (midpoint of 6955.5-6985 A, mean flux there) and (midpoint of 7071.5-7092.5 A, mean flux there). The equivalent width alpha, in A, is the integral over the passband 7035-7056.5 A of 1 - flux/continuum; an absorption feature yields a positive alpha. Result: 9.9 A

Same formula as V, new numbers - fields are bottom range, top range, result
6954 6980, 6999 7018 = 1.00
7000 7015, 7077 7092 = 2.48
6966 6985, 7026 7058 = 1.02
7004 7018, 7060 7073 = 1.10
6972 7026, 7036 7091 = 1.39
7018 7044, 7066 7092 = 1.95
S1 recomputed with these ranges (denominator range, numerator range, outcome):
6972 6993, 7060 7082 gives 1.18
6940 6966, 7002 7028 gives 1.01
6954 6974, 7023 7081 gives 1.10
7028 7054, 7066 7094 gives 2.05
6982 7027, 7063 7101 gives 1.84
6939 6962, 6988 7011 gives 1.03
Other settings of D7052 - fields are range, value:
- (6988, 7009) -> 9.25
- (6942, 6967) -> 8.99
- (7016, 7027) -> 8.9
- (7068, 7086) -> 16.5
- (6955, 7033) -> 9.29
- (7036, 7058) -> 8.98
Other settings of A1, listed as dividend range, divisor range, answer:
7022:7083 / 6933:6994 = 1.06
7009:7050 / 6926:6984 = 1.00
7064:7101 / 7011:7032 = 1.84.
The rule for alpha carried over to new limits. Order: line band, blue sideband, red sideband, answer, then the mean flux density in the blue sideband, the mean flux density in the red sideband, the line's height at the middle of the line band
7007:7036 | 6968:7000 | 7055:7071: 0.39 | 8.79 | 9.05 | 8.91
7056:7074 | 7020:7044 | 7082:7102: 6.78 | 8.91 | 20.7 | 15.4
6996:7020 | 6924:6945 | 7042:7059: 0.18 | 8.86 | 8.73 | 8.78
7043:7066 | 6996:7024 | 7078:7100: 9.30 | 8.72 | 19.6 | 14.9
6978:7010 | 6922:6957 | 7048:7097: 6.38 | 8.85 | 14.2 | 11.1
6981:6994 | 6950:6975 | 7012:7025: -0.27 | 8.7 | 8.45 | 8.59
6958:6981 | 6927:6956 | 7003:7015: 0.35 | 8.79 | 8.88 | 8.83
